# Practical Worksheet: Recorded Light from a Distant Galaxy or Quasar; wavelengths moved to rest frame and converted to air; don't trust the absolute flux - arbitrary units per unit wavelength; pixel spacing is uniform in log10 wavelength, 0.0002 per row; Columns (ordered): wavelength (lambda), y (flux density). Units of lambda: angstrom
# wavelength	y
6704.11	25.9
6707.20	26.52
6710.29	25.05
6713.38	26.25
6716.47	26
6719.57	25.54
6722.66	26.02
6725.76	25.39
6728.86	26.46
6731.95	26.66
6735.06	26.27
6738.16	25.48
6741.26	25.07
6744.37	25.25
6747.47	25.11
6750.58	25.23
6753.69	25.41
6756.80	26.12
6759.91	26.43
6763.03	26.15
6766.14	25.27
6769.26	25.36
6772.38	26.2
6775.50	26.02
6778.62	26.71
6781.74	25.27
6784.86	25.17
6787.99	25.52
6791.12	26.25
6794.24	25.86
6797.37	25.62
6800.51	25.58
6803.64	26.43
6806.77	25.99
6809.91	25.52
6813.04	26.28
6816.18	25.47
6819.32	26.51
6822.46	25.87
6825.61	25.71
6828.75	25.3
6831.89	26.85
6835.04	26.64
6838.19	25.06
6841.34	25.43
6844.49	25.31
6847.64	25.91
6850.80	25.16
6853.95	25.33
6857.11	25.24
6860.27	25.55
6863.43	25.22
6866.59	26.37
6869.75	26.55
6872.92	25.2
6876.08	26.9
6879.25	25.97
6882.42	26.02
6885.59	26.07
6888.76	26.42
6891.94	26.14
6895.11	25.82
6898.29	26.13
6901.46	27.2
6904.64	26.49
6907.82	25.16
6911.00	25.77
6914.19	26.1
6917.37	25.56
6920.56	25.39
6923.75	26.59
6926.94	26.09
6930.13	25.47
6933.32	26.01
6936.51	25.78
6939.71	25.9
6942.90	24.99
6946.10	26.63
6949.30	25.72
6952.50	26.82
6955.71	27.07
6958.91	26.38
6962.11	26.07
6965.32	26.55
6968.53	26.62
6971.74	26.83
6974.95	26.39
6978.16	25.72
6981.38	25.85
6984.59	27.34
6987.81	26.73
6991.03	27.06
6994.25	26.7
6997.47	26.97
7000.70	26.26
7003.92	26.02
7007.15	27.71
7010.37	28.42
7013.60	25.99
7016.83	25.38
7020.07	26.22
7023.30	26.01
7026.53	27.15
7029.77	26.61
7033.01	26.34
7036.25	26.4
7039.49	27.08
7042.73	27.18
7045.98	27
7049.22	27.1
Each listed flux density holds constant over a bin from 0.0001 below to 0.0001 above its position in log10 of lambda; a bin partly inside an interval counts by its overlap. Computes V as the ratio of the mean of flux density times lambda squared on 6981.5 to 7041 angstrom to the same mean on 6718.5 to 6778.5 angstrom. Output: 1.12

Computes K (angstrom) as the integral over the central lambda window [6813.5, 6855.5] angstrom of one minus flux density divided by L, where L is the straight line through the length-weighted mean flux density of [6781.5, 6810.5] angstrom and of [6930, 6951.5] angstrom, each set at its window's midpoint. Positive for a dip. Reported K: 0.0 angstrom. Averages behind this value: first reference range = 25.7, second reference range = 25.8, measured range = 25.7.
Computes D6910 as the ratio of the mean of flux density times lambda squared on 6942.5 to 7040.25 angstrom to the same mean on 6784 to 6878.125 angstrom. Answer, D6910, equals 1.1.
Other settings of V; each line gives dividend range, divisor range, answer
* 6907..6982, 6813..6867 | 1.05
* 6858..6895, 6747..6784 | 1.04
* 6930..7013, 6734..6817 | 1.09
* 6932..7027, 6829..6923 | 1.05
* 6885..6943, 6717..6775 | 1.06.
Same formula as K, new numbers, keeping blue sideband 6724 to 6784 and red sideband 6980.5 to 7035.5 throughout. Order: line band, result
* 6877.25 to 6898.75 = 0.11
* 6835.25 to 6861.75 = 0.67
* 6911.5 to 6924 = 0.24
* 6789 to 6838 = 0.04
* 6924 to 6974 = 0.44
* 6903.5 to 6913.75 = 0.19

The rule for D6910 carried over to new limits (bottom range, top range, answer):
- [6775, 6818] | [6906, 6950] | 1.04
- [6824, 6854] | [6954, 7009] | 1.08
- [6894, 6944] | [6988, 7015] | 1.06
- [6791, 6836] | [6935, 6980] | 1.05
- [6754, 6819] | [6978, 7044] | 1.10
